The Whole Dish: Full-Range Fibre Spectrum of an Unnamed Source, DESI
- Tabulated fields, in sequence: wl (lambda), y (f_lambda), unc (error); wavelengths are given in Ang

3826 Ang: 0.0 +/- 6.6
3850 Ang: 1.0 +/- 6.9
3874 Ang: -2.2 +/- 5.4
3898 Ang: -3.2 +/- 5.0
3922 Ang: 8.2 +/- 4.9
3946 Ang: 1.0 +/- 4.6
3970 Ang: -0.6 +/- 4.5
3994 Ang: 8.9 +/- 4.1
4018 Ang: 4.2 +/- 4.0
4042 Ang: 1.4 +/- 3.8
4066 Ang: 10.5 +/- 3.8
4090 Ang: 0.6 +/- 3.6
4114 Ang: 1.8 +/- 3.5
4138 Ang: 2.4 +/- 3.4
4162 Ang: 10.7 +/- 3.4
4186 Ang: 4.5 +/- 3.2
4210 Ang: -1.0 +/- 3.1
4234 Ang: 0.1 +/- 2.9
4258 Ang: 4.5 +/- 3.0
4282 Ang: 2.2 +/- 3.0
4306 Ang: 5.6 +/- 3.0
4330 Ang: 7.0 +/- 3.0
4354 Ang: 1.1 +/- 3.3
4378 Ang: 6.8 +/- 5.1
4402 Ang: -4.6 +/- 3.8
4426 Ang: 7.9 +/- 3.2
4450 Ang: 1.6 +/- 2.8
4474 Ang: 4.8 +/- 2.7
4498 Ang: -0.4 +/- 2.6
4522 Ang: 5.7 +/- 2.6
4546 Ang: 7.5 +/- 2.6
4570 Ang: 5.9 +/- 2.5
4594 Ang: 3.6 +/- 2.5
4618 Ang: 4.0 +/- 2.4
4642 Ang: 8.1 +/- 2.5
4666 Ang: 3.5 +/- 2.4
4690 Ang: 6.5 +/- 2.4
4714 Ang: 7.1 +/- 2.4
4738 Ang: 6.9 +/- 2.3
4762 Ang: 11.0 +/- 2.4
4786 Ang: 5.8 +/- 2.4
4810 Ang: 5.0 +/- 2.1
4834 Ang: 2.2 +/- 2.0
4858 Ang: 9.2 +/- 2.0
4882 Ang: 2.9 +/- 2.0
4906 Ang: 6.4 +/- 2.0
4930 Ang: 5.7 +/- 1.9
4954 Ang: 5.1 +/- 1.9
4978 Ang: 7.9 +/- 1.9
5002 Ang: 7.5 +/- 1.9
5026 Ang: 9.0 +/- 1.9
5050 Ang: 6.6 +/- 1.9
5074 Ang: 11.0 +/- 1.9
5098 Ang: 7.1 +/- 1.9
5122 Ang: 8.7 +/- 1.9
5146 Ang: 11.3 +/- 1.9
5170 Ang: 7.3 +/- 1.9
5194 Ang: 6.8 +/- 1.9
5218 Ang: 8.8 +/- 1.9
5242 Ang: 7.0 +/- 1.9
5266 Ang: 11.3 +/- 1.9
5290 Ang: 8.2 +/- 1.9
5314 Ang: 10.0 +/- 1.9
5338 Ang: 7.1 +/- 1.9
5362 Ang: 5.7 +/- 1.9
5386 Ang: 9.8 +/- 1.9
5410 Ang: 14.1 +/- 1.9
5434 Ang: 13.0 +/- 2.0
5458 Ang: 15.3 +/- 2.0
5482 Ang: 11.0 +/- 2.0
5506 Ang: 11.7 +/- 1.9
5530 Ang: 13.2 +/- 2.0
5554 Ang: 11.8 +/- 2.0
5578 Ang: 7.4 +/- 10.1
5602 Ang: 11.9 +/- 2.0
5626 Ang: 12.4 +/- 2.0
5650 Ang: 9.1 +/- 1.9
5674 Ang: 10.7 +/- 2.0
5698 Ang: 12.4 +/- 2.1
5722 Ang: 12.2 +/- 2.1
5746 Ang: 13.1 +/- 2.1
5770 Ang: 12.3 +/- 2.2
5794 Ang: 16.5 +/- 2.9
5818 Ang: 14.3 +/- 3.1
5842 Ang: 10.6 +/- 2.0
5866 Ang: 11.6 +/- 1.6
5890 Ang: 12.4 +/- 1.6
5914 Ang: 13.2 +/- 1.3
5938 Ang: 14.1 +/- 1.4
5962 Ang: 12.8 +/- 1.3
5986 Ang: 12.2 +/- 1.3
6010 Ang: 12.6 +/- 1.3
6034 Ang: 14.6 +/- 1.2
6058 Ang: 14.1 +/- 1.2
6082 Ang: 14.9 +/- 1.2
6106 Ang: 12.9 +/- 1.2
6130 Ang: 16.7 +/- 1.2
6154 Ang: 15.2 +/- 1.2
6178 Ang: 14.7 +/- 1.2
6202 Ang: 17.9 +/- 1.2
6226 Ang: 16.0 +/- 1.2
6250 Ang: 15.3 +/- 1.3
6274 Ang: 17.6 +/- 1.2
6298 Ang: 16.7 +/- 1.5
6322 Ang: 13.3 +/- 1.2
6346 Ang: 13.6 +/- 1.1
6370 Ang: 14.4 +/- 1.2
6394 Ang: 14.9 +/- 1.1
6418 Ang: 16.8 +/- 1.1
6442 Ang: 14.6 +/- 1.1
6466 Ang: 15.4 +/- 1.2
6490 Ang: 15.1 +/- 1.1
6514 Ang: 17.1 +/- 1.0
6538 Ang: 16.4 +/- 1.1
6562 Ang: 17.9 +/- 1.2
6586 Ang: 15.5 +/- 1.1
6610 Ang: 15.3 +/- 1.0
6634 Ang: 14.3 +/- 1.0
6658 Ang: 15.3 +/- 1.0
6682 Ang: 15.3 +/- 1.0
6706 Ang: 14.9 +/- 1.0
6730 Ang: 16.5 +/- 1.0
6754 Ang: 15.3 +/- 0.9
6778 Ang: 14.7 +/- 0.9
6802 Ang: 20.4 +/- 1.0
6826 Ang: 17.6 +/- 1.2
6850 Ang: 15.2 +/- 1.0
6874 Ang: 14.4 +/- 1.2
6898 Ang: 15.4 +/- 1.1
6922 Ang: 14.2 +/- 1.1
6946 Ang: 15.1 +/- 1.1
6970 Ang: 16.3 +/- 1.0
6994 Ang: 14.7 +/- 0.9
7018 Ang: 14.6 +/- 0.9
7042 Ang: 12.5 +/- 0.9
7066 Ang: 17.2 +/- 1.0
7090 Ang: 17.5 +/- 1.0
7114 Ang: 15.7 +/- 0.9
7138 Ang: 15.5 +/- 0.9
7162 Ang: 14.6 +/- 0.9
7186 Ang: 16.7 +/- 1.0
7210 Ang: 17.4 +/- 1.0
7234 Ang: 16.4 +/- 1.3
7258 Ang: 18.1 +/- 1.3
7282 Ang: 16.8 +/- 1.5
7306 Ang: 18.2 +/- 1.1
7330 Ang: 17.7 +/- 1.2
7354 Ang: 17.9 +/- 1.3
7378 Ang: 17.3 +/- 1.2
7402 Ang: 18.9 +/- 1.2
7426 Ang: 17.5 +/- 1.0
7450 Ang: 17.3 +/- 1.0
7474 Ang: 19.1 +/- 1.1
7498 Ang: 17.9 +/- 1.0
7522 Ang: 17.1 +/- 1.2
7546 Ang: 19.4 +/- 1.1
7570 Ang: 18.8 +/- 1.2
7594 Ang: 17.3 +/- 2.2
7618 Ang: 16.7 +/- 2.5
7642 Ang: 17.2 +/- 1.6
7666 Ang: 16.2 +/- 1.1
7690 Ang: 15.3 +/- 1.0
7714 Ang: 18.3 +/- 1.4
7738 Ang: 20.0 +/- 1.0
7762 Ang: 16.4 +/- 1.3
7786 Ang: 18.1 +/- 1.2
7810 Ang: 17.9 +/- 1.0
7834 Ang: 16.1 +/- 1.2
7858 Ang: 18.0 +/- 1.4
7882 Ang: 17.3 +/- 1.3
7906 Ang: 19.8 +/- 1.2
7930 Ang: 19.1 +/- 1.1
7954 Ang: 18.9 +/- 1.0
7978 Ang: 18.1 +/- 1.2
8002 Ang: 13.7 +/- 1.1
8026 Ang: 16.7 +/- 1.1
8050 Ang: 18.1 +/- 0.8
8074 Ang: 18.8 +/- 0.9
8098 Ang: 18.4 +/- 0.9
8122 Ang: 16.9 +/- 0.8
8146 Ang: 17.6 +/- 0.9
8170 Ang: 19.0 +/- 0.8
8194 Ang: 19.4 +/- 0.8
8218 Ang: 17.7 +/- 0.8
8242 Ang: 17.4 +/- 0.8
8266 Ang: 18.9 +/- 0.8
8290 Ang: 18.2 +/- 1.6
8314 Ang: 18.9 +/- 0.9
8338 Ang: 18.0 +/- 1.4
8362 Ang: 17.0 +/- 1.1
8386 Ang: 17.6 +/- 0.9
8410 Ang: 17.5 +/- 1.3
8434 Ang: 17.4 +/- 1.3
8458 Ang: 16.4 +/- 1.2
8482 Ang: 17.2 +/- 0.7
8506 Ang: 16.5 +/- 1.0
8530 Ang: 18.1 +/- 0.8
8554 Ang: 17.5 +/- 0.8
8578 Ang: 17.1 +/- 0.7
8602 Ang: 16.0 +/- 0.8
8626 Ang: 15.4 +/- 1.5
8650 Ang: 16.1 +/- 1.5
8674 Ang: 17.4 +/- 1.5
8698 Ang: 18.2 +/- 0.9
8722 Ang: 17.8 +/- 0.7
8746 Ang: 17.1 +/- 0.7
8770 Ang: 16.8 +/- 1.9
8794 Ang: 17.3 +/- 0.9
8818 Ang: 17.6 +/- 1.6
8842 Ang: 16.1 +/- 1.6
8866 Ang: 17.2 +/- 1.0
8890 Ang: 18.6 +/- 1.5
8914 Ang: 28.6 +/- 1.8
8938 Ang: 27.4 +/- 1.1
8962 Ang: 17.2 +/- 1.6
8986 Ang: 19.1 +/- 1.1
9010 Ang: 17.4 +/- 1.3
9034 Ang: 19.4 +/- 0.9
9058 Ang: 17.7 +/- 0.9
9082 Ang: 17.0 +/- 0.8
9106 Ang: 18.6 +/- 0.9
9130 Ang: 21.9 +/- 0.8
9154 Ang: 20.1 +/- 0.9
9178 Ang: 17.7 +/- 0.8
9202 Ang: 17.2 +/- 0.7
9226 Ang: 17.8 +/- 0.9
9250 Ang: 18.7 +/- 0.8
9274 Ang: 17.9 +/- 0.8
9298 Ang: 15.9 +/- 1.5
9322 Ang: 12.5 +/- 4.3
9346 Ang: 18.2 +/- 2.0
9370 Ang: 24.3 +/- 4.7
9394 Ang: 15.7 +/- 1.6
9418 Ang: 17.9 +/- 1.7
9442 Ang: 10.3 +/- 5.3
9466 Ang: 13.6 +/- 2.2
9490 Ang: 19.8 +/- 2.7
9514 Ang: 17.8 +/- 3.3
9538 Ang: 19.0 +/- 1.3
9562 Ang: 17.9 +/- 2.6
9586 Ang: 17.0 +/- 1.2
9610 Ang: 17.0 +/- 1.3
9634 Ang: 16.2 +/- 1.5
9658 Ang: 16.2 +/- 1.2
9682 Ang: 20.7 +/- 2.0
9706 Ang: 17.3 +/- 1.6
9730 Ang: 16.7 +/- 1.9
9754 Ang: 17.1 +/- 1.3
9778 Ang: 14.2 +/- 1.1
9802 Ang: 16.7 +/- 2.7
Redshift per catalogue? 0.359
